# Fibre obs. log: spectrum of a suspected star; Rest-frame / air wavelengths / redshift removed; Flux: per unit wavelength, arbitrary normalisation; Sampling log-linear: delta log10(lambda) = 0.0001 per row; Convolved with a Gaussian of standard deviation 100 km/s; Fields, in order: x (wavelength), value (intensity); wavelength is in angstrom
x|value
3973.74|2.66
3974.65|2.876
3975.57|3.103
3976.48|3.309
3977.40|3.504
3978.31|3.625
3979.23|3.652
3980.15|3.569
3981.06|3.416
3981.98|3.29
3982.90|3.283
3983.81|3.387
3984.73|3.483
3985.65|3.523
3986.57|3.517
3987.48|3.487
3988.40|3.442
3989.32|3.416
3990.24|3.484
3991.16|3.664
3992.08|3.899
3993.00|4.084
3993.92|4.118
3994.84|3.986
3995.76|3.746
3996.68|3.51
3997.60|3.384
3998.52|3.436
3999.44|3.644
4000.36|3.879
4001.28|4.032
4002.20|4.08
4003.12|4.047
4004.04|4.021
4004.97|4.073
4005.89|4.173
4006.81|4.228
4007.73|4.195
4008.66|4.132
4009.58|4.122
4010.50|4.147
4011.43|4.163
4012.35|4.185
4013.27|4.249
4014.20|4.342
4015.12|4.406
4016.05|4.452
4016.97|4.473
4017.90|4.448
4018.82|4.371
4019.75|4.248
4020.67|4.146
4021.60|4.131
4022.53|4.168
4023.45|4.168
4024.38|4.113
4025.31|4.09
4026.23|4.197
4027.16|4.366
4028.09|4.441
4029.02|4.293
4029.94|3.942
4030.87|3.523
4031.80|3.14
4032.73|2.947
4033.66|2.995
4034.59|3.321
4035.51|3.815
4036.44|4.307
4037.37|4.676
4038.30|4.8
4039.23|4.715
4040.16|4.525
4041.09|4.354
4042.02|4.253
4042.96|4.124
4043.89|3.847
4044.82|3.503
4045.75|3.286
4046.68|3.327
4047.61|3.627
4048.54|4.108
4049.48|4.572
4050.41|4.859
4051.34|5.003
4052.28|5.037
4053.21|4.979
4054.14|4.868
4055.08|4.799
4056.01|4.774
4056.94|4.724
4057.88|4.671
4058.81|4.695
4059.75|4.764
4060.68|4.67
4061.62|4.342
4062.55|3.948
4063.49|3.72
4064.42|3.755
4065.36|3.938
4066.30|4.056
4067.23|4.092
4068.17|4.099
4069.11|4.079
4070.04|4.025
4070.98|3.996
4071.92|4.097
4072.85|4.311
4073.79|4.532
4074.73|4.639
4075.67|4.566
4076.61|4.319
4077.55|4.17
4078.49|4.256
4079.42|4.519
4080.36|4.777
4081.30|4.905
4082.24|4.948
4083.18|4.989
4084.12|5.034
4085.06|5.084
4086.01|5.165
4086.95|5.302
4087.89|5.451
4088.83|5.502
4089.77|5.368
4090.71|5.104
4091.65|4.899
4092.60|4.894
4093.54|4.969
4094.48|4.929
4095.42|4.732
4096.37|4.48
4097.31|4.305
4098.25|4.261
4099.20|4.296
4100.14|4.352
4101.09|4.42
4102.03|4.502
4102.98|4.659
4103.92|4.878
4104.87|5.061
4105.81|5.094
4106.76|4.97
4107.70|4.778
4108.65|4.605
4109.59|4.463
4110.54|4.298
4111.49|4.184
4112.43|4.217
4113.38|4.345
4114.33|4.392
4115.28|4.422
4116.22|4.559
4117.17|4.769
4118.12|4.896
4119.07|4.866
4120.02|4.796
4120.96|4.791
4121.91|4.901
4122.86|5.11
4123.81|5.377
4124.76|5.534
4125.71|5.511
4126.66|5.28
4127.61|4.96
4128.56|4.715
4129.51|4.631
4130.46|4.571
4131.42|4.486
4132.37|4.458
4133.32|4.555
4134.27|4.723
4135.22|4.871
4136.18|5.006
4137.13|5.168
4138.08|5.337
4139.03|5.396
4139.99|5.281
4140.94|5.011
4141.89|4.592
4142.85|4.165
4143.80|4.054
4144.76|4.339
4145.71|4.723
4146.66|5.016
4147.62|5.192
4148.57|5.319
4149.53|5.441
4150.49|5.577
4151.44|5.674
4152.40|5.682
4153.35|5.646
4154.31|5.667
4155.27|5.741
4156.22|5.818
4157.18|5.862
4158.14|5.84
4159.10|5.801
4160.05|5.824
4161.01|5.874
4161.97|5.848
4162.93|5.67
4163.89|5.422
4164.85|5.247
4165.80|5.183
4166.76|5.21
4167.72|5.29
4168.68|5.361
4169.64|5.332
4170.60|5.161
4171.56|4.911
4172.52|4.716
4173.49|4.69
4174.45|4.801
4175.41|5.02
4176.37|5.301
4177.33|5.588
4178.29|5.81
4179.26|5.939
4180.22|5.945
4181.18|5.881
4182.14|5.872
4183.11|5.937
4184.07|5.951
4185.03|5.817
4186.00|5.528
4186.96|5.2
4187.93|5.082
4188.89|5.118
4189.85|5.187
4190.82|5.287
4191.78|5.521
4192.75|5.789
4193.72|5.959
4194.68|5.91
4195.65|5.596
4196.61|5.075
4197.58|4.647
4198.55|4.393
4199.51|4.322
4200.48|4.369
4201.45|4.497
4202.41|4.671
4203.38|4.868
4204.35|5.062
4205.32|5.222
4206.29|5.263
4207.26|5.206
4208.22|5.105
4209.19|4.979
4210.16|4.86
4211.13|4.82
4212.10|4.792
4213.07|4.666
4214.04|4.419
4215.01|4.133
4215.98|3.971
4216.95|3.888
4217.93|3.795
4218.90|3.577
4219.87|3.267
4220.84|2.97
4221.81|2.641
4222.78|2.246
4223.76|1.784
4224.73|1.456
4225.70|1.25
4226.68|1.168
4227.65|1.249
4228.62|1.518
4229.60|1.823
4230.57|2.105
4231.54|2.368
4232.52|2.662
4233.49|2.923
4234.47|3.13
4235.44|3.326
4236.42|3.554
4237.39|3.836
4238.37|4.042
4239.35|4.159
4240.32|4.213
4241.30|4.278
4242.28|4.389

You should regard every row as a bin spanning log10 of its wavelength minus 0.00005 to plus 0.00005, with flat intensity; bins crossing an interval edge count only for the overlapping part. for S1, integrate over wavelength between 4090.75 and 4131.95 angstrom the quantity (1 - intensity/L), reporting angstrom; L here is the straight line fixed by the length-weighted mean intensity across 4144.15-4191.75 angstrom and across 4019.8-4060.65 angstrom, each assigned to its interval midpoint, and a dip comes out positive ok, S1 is 1.4 angstrom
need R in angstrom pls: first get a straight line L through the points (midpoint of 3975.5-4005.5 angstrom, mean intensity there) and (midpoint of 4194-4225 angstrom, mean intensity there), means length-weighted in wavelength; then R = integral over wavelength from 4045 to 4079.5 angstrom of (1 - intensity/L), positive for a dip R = -4.1 angstrom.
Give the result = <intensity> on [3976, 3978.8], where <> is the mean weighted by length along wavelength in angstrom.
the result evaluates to 3.48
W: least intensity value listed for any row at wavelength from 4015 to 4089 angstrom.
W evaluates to 2.947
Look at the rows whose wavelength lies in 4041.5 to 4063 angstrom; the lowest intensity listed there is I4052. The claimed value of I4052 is 3.286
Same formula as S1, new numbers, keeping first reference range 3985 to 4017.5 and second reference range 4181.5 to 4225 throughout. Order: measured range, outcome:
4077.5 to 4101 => -3.2 angstrom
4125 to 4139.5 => -1.7 angstrom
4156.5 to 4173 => -3.4 angstrom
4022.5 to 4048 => 0.6 angstrom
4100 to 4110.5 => -1.0 angstrom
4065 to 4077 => -0.1 angstrom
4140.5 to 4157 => -2.6 angstrom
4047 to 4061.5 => -1.9 angstrom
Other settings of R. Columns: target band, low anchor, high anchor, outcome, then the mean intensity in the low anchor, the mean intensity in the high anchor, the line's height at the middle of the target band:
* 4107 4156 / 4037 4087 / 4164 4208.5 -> -0.16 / 4.42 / 5.26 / 4.89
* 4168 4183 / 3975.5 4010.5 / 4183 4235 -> -4.87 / 3.72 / 4.11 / 4.05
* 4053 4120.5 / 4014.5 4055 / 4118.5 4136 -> -0.37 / 4.17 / 4.9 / 4.58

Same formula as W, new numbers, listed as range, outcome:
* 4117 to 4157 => 4.054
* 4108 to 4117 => 4.184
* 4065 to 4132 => 3.938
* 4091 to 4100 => 4.261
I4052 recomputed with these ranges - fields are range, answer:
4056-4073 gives 3.72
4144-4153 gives 4.339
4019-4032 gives 3.14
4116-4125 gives 4.559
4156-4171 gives 5.161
